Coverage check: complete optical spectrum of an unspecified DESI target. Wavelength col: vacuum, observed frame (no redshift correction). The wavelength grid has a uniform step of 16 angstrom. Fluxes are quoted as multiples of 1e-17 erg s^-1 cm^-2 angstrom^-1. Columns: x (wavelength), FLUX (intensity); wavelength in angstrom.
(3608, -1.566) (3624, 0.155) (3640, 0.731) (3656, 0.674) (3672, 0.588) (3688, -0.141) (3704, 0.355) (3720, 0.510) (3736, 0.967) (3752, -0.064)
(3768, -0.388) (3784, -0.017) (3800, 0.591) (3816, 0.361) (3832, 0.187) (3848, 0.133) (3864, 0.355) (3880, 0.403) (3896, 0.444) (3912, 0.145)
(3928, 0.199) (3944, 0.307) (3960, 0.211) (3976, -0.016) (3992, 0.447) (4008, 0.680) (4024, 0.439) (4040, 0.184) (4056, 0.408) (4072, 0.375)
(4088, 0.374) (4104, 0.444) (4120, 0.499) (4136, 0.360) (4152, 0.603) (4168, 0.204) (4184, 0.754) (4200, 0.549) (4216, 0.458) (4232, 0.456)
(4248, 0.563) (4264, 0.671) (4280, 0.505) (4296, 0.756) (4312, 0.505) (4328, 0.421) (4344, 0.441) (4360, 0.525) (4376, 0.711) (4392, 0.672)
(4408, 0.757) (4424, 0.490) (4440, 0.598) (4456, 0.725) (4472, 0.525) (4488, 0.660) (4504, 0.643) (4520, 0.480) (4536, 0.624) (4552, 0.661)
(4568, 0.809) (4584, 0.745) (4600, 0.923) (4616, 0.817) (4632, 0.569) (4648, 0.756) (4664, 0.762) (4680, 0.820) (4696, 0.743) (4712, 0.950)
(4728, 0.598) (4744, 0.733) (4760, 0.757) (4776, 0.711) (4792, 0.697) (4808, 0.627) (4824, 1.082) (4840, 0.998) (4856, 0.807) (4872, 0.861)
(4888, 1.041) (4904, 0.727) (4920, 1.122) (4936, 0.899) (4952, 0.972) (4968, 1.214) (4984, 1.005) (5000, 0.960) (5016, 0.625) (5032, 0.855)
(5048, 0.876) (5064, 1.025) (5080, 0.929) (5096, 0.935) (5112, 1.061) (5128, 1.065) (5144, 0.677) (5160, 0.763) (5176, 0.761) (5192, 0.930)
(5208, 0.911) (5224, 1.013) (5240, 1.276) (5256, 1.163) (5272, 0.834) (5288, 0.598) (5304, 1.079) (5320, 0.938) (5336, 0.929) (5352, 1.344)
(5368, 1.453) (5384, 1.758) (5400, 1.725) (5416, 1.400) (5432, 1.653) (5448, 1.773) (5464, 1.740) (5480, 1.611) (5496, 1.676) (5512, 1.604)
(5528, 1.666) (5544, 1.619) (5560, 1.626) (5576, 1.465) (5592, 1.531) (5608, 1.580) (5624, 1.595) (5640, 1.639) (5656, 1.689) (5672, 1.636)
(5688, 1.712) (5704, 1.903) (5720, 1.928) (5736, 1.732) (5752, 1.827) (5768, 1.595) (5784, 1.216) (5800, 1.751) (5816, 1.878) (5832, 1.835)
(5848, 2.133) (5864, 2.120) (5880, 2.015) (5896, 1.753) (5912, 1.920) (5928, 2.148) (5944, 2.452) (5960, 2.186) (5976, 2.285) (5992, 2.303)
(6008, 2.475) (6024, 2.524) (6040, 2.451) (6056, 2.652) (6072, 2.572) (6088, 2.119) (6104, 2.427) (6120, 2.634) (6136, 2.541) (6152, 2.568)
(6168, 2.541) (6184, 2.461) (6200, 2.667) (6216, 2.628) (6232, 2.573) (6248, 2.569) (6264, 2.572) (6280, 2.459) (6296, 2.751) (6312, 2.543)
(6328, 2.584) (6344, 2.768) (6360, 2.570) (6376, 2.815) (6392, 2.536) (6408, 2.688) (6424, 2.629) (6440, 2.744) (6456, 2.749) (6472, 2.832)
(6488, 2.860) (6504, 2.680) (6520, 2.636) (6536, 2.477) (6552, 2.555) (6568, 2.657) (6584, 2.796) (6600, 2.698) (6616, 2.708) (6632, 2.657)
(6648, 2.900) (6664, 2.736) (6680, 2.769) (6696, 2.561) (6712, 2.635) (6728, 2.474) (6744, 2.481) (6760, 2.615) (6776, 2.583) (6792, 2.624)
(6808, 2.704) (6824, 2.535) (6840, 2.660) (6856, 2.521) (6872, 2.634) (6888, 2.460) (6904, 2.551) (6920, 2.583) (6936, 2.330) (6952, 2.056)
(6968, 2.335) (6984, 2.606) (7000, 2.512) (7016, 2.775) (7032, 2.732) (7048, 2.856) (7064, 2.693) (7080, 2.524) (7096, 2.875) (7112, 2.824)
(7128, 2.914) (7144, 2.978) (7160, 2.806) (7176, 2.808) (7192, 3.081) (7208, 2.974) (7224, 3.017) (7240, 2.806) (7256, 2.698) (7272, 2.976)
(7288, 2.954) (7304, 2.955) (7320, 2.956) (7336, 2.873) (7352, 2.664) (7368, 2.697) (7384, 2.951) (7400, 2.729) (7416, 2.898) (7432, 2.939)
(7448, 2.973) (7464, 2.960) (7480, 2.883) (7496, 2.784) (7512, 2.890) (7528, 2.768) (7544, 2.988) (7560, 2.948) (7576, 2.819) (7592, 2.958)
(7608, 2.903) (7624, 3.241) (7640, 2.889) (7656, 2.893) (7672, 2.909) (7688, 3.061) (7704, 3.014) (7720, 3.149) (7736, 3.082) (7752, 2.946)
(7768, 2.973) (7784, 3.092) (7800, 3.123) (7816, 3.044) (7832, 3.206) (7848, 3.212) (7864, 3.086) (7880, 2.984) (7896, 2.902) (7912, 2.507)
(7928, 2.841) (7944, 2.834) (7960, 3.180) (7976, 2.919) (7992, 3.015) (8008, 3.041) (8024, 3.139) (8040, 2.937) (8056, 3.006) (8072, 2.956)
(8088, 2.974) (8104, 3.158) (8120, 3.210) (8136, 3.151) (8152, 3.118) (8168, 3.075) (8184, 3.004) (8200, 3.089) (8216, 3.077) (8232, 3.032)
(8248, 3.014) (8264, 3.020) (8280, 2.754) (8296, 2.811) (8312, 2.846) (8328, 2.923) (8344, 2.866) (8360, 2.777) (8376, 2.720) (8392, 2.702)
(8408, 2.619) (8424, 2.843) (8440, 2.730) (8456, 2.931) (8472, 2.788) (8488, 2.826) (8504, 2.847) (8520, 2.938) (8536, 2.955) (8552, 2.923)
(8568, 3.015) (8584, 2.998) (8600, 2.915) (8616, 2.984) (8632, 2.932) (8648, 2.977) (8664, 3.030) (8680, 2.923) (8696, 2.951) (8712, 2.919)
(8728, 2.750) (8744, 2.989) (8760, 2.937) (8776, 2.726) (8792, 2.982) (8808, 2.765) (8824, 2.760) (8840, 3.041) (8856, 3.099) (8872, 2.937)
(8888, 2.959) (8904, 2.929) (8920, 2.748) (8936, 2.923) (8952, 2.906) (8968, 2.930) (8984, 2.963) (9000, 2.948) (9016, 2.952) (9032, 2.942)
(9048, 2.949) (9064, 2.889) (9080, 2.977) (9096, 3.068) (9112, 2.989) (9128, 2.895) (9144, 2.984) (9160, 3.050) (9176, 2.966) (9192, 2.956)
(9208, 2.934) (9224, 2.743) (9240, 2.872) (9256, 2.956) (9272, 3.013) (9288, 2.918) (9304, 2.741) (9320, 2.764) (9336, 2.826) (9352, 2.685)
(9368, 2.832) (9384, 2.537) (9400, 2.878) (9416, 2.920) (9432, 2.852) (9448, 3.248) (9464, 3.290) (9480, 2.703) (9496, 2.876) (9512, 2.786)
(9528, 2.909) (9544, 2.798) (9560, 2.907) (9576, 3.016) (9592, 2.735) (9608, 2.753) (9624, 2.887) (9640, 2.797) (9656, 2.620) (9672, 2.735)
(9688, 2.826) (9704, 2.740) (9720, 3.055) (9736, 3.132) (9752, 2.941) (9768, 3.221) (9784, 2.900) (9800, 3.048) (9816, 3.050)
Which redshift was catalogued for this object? 0.343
